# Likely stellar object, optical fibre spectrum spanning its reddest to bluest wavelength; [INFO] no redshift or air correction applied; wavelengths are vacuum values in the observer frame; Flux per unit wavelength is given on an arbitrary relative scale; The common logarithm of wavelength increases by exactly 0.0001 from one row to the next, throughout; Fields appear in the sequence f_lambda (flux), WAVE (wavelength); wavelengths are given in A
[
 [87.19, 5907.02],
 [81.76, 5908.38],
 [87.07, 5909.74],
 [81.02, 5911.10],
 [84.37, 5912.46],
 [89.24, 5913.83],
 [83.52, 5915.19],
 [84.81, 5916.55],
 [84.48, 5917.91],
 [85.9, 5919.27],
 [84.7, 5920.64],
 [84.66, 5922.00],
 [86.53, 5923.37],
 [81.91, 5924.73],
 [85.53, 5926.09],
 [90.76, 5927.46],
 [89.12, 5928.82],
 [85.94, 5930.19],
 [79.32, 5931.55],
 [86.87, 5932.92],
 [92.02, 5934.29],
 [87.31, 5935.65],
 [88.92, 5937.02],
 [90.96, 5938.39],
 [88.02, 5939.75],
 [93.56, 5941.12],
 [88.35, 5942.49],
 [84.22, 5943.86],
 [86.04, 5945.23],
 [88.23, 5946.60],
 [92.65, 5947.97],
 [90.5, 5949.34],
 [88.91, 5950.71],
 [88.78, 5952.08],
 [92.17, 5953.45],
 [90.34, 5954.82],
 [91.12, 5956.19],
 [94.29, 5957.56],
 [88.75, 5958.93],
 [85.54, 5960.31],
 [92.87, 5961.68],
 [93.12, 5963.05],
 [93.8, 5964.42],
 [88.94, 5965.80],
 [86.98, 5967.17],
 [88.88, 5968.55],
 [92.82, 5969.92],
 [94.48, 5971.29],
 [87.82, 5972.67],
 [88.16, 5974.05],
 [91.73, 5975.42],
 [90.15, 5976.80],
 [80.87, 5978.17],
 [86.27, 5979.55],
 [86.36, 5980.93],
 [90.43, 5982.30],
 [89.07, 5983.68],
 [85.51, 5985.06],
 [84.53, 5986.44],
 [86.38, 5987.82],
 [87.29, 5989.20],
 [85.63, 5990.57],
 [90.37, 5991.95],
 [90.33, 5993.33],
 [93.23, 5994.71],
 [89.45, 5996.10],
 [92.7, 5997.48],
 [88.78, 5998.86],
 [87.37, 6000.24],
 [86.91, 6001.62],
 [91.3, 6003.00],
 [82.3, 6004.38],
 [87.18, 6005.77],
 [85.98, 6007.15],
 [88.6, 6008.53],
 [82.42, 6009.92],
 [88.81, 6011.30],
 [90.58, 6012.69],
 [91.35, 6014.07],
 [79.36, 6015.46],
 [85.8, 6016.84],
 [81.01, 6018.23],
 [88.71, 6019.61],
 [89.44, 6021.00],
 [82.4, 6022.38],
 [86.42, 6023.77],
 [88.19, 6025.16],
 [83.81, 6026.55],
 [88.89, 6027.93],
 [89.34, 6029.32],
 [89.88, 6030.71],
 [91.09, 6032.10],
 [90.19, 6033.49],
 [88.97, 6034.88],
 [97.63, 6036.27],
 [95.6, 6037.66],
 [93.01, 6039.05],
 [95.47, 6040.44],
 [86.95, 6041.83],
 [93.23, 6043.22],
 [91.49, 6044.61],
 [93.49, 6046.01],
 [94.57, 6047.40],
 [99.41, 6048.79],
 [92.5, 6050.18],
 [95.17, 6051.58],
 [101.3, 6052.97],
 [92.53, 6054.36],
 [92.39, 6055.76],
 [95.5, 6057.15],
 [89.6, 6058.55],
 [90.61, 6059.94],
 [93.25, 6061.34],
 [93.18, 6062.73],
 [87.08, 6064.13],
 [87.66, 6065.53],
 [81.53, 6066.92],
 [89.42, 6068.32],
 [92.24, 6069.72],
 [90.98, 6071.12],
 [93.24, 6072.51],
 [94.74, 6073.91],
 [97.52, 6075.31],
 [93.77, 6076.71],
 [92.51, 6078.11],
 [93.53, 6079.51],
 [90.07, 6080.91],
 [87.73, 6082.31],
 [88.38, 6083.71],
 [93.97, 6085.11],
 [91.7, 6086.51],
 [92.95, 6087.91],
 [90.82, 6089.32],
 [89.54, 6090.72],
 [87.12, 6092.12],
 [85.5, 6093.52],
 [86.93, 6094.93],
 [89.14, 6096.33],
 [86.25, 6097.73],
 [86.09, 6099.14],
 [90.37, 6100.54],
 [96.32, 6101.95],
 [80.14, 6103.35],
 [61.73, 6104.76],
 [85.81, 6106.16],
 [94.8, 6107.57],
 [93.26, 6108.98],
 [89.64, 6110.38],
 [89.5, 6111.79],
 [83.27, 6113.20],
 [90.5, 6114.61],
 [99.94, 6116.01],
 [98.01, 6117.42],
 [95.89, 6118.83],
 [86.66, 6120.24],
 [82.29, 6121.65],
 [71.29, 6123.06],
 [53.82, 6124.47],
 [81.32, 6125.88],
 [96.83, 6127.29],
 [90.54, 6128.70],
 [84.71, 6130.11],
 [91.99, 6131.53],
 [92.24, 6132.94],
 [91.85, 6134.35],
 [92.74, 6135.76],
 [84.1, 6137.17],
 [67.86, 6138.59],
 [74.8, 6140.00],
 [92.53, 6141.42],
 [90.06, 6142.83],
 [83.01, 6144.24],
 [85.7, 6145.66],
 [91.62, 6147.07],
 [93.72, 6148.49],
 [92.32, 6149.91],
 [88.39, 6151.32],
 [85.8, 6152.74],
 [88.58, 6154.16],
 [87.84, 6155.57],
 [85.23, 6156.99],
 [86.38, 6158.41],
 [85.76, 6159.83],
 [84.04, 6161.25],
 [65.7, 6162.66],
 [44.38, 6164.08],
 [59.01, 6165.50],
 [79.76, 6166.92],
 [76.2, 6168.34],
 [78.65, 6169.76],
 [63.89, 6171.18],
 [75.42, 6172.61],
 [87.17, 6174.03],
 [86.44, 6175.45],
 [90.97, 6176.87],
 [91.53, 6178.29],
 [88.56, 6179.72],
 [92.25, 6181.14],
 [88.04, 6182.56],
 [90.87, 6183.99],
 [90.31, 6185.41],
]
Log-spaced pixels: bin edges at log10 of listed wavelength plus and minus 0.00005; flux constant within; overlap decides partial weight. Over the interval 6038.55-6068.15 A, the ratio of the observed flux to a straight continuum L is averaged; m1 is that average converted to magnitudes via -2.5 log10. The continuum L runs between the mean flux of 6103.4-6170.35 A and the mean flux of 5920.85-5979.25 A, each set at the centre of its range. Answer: -0.08 mag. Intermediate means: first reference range 88.8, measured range 92.3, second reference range 84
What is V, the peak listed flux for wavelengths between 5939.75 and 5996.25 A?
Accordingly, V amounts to 94.48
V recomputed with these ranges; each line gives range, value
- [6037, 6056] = 101.3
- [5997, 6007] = 92.7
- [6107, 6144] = 99.94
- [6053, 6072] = 95.5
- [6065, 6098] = 97.52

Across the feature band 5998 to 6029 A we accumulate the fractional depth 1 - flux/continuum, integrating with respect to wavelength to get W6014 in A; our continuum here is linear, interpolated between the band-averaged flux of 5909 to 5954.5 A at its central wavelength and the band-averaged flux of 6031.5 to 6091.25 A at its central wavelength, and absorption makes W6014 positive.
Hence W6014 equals 1.3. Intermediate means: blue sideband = 87.2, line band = 86.7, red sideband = 92.2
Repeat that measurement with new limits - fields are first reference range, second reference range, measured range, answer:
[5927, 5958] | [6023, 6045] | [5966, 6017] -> 1.0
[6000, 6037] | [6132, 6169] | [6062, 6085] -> -1.4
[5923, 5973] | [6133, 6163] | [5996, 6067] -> -1.7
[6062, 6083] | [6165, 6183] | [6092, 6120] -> -0.2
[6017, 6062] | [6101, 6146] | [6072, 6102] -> -0.8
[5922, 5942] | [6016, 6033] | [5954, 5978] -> -0.8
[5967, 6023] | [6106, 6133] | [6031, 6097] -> -3.1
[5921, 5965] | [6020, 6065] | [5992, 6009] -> 0.3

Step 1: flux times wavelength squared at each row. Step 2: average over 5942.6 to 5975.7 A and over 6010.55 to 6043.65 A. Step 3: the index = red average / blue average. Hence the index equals 1.0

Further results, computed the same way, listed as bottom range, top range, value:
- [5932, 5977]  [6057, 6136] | 1.04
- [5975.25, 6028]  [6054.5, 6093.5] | 1.07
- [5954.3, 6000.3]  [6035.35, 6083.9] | 1.07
